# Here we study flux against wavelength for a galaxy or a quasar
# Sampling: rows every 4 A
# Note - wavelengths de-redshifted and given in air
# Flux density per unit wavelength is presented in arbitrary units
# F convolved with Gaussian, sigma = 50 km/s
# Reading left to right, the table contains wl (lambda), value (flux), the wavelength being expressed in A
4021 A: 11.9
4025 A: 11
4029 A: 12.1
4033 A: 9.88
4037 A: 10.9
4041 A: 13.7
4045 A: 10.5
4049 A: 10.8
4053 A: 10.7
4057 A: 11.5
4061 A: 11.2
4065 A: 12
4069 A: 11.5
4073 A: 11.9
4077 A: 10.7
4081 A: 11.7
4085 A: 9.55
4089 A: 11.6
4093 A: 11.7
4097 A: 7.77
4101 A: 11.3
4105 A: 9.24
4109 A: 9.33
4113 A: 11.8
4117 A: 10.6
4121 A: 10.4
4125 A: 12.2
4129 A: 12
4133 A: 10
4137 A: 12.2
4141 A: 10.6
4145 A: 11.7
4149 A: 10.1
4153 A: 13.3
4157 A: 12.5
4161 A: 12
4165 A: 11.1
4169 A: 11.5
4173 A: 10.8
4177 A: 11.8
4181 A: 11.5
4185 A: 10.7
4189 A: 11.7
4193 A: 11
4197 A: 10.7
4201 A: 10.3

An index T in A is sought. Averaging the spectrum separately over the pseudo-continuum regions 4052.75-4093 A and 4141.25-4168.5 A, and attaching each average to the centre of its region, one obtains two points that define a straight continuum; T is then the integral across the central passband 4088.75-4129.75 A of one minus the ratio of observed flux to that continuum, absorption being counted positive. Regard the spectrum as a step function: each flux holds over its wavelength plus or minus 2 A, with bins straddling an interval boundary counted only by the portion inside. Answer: 2.9 A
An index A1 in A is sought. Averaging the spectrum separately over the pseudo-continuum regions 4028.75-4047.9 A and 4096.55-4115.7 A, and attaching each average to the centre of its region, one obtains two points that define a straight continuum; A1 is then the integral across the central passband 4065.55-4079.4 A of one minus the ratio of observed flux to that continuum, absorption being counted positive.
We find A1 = -1.0 A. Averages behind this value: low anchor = 11.3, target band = 11.4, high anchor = 10.1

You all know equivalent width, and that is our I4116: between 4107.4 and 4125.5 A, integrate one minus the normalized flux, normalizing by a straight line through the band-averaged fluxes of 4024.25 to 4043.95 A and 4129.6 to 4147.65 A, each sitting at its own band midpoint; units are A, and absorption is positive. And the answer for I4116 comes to 0.71 A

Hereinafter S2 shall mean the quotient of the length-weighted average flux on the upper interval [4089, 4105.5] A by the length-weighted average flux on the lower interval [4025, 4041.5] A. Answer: 0.9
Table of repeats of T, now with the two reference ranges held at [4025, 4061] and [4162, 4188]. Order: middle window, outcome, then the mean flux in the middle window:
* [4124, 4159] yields -1.0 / 11.6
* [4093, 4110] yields 2.4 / 9.68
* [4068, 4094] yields 0.1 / 11.2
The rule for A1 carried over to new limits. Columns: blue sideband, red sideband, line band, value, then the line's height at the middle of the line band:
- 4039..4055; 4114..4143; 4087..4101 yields 1.0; 11.3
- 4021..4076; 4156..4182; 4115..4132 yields 0.4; 11.5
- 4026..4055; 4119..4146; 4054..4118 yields 2.3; 11.3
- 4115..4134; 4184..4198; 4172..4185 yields -0.3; 11.1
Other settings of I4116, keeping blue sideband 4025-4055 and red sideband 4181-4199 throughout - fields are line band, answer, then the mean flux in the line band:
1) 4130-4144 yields 0.1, 11.1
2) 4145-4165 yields -1.4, 11.9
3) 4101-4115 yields 1.1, 10.3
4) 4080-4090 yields 0.3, 10.8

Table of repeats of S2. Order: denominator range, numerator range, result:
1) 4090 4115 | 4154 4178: 1.14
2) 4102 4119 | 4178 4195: 1.09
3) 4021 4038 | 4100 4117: 0.94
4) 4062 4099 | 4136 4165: 1.07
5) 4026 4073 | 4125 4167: 1.02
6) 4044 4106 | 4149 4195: 1.06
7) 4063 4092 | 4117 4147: 1.00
